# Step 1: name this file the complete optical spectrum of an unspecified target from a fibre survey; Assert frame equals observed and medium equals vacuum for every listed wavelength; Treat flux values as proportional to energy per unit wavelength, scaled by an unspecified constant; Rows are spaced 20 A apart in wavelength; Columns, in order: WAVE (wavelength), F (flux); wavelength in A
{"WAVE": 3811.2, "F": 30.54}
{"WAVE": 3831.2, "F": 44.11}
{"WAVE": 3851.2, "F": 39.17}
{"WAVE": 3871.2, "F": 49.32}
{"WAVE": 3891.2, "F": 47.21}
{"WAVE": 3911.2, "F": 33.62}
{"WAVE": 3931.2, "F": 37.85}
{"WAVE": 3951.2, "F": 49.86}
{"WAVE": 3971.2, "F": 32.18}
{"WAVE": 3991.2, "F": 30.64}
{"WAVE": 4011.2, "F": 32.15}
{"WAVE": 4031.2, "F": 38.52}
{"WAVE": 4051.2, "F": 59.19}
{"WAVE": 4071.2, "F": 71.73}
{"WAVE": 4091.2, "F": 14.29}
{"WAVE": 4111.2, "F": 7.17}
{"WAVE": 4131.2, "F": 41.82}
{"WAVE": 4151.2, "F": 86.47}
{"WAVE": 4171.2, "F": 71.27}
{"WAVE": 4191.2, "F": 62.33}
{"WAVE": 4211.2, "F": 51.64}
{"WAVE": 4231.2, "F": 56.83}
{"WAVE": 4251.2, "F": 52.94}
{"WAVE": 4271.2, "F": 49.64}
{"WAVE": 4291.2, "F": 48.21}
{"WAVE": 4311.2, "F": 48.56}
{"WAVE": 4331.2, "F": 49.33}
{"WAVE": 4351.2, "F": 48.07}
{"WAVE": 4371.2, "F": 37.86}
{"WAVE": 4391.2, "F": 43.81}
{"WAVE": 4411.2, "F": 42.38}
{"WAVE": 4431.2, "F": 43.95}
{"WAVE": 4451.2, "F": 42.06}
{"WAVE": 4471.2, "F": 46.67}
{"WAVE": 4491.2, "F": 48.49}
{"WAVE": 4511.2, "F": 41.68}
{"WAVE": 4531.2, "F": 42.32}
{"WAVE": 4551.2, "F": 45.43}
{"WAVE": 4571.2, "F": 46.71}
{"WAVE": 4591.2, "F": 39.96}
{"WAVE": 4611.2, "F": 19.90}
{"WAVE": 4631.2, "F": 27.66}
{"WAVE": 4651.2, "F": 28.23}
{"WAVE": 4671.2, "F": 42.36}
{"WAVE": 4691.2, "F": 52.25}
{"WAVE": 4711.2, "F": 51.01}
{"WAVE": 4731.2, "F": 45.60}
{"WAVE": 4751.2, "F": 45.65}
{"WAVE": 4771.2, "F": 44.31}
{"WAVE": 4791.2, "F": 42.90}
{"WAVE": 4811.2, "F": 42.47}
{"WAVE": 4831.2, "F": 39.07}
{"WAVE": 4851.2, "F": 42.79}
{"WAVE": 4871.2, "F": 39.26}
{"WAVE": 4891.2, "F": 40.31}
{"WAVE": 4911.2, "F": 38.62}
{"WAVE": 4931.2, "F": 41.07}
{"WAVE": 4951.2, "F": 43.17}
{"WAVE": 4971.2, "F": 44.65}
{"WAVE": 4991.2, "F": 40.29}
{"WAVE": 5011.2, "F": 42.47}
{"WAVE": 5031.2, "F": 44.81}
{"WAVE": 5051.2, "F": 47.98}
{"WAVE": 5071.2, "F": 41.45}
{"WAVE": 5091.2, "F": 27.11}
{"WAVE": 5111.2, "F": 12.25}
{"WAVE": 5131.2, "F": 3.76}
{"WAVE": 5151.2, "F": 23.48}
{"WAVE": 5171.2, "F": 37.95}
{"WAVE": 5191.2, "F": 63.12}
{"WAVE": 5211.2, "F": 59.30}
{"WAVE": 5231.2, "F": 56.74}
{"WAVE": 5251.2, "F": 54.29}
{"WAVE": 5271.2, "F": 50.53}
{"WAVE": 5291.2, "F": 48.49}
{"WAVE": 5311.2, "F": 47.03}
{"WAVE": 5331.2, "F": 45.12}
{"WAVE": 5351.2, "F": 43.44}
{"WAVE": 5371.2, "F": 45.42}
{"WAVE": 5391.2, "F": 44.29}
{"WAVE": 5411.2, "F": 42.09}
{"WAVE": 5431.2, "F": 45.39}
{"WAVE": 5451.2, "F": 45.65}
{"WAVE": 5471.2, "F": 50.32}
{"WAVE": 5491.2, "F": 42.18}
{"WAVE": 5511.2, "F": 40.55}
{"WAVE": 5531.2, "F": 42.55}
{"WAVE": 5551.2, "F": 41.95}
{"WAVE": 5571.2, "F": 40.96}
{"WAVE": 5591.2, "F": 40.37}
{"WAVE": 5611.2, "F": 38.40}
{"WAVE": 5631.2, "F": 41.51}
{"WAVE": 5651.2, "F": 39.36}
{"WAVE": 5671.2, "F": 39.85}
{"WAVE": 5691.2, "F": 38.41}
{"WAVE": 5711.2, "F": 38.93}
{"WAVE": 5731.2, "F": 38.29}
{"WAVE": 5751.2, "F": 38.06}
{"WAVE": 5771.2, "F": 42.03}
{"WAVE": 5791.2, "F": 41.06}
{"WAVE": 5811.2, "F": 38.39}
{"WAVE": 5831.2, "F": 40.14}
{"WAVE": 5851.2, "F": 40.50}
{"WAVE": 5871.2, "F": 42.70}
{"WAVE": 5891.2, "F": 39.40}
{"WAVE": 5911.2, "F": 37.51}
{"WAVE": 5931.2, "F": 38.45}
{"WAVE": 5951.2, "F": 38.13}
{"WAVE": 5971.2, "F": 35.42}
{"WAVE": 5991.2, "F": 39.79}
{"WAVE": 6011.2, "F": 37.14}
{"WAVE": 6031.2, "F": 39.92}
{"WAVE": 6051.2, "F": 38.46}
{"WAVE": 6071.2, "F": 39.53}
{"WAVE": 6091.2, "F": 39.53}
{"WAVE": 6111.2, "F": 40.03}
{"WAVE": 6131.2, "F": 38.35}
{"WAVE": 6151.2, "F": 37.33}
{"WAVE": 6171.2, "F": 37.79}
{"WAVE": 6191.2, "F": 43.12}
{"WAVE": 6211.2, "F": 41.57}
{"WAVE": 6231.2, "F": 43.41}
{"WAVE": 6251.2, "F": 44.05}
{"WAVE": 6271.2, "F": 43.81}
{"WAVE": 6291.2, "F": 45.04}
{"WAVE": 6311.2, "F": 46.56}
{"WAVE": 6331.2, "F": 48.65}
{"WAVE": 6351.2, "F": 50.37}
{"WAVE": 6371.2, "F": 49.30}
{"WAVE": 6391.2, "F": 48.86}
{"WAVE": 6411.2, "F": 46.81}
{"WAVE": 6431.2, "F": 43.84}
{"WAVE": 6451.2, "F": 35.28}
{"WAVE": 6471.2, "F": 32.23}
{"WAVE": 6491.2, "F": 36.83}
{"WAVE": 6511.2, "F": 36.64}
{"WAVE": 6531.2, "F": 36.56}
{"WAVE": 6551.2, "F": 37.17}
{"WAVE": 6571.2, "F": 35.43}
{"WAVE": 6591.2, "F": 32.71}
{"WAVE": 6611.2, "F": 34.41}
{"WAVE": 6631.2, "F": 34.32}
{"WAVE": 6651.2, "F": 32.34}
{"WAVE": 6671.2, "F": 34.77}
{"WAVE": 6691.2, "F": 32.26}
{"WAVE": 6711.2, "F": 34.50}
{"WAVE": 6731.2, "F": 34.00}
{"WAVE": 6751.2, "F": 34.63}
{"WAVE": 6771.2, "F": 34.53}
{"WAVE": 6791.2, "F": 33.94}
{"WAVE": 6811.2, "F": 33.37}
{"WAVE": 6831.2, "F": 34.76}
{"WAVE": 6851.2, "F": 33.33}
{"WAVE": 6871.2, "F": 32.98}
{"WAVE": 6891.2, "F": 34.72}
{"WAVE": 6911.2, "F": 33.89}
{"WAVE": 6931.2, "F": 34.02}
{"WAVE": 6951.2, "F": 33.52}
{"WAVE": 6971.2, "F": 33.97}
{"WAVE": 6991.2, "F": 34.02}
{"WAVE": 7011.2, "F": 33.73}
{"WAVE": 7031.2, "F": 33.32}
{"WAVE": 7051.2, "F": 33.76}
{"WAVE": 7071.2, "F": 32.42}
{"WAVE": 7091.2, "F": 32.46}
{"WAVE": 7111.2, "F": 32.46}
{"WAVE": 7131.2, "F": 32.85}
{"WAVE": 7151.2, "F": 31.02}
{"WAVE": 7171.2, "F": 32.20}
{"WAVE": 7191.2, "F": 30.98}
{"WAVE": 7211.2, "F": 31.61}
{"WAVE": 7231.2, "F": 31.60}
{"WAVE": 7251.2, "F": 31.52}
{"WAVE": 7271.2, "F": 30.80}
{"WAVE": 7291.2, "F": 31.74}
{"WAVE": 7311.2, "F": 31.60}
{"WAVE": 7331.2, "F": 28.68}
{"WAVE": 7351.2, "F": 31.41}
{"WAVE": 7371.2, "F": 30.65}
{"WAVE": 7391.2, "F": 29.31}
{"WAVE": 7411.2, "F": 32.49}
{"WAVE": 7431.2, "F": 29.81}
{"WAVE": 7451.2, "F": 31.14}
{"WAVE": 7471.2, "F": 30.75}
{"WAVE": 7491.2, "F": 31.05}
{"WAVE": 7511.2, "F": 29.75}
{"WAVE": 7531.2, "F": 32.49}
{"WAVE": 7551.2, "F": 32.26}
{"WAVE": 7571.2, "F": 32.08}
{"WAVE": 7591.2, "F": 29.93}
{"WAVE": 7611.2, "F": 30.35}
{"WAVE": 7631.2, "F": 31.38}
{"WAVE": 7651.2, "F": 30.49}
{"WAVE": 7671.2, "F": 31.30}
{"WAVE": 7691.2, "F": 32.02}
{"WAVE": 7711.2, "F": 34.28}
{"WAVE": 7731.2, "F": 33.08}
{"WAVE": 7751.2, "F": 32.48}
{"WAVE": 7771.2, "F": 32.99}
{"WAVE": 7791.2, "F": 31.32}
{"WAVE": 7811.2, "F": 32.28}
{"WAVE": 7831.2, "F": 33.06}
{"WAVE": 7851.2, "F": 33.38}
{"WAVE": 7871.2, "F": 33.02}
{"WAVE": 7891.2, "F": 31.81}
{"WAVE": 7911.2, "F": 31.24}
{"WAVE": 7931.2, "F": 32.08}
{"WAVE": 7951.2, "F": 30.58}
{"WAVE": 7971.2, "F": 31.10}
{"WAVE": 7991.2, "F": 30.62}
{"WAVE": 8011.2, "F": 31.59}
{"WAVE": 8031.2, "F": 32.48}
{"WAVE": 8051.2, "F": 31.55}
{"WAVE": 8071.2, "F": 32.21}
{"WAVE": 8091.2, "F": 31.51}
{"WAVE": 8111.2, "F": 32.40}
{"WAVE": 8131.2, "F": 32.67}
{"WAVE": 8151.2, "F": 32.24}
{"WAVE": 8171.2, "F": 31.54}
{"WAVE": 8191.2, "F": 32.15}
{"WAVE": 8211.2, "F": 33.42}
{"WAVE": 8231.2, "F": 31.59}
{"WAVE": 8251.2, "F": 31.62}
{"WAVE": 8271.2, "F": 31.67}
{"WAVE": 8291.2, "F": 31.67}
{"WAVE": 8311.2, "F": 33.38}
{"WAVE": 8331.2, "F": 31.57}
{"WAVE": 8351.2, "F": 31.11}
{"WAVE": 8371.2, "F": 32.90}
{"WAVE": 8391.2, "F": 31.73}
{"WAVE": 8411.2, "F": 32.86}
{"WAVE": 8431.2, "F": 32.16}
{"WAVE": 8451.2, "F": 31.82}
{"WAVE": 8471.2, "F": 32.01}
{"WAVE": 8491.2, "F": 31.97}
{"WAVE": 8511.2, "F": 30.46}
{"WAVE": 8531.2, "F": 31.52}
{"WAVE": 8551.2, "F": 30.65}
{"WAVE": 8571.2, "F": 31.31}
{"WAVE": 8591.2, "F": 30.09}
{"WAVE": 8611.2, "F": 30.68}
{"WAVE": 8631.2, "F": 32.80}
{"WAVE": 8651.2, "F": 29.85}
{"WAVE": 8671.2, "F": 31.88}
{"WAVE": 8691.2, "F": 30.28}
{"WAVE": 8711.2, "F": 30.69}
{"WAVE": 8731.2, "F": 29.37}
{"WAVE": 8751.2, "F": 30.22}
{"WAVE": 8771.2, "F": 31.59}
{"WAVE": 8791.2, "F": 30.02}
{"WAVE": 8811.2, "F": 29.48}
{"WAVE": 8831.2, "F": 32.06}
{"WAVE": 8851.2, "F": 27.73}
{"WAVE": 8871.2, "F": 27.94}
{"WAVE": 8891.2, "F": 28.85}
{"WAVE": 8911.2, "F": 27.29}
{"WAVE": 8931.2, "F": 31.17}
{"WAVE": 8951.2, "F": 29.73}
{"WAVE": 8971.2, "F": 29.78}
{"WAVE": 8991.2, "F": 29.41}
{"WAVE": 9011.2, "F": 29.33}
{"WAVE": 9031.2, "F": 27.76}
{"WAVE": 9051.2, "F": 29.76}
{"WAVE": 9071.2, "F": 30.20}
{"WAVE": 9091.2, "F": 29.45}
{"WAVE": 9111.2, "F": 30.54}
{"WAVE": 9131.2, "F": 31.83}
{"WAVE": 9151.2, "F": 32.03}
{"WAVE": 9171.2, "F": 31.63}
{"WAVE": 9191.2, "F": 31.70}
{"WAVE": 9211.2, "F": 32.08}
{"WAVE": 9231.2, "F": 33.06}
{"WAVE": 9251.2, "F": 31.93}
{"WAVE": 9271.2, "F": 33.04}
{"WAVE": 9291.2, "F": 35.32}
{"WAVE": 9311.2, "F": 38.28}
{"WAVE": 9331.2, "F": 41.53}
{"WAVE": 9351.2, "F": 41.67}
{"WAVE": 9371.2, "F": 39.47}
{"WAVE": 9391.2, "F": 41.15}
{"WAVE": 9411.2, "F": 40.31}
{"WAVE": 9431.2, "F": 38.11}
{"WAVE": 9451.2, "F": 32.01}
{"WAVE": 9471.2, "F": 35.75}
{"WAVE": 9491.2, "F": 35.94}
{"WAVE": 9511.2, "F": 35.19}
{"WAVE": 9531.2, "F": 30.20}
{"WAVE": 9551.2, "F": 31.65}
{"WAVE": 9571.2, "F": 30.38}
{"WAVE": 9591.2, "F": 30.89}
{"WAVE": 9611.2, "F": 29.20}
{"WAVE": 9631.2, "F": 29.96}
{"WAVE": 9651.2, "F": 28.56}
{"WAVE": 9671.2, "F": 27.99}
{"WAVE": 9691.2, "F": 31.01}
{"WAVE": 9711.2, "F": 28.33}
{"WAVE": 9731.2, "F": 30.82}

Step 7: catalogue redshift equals 1.27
